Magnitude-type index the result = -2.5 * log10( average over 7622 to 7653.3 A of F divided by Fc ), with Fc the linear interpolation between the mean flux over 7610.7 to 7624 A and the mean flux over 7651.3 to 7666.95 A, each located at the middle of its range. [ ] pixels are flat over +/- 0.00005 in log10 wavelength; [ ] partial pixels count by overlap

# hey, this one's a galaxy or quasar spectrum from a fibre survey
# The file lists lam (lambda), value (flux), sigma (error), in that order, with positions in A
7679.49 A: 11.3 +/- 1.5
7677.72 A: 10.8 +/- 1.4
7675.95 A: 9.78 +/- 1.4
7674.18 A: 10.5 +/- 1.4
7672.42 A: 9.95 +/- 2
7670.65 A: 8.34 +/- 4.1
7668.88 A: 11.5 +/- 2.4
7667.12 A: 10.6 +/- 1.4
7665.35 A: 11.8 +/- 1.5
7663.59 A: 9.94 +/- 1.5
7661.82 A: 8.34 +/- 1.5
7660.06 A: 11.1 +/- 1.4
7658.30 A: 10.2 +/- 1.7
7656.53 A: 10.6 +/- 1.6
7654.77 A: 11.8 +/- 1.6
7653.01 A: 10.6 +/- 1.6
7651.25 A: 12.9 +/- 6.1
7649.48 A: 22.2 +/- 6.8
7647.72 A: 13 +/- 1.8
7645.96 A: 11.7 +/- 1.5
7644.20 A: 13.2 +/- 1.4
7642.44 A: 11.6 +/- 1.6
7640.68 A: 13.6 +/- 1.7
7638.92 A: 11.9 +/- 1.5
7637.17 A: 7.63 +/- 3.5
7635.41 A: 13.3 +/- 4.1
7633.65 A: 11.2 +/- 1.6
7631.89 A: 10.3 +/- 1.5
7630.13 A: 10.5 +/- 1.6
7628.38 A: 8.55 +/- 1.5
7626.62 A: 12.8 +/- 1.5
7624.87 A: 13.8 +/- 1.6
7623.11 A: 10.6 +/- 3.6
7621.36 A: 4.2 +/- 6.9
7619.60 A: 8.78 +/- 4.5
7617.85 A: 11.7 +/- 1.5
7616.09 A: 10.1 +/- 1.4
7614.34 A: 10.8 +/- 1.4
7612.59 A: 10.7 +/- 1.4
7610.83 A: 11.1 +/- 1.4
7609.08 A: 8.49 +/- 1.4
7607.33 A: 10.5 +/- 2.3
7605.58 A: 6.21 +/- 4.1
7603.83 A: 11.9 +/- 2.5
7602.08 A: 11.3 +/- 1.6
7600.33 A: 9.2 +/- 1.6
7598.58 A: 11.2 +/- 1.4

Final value -0.19 mag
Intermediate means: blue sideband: 9.67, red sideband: 10.7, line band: 12.2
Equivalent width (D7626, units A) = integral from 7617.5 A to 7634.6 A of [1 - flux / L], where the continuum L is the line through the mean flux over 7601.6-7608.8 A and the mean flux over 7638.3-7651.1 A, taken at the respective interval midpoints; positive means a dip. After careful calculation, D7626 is 2.5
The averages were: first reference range 9.79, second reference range 13.9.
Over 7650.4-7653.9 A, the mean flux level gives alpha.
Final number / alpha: 11.8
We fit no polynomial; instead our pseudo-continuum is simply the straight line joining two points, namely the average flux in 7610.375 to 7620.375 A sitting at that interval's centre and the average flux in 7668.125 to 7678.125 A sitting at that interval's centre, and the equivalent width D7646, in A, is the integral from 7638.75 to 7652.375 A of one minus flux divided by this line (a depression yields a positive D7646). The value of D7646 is -4.6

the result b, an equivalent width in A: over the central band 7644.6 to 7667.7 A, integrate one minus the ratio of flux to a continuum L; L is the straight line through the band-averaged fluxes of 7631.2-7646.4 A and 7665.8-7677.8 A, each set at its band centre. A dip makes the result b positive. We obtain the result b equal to -2.2 A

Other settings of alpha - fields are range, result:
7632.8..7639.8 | 11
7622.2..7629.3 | 11.4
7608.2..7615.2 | 10.3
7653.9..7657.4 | 11.2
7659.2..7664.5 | 9.81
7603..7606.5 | 9.04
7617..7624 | 8.81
